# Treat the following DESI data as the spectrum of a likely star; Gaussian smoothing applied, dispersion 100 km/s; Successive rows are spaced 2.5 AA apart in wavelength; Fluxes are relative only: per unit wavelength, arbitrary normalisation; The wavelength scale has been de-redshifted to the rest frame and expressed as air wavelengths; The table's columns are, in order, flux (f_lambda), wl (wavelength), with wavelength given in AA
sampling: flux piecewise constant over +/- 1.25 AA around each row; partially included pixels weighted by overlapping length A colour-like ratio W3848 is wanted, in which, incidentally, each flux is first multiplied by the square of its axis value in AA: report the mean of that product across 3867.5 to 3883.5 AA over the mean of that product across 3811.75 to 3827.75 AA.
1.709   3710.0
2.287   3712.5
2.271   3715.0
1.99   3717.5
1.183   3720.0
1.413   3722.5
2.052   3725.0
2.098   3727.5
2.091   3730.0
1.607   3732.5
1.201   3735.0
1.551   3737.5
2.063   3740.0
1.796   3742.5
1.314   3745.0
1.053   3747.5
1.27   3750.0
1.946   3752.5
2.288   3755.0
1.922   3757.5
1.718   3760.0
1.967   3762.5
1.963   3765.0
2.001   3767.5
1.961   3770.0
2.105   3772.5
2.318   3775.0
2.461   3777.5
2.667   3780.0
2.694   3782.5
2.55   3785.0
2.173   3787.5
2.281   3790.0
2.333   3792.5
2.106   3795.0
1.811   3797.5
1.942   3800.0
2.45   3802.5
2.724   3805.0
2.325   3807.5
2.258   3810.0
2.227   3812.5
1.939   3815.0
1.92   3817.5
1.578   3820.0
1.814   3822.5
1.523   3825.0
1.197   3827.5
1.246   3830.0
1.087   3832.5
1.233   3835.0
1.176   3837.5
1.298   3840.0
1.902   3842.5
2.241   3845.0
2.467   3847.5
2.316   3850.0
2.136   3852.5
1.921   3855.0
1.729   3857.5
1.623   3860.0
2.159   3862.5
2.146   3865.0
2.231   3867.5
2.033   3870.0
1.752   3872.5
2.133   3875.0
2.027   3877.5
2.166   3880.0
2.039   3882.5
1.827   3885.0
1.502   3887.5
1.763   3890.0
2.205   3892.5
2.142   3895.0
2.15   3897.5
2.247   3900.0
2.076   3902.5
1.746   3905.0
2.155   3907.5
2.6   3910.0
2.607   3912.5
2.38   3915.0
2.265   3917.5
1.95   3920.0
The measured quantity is 1.19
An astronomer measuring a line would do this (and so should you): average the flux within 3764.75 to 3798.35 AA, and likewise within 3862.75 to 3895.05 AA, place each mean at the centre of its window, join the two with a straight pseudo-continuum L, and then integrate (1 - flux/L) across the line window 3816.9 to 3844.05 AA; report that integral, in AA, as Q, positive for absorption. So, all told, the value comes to 8.7 AA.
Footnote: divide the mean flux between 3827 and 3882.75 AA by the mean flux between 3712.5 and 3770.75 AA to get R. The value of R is 1.04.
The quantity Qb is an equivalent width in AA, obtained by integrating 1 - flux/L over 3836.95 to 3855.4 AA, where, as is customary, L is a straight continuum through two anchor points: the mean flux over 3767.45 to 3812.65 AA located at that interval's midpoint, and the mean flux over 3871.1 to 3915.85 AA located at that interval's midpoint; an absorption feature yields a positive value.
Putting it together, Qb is 1.8 AA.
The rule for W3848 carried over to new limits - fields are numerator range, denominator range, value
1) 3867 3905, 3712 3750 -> 1.28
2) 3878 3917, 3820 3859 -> 1.29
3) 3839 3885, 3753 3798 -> 0.96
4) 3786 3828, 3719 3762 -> 1.26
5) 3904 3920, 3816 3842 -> 1.66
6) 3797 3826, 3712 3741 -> 1.19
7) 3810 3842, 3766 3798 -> 0.70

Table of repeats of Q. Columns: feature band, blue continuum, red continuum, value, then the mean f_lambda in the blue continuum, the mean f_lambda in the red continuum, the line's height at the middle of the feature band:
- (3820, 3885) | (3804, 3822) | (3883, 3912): 8.3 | 2.12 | 2.05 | 2.09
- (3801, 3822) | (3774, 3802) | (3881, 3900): 0.7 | 2.31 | 1.97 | 2.23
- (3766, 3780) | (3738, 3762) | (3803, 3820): -2.3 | 1.71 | 2.19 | 1.89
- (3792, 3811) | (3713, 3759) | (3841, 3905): -3.7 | 1.74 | 2.03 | 1.88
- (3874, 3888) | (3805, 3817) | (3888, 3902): 0.8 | 2.23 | 2.07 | 2.09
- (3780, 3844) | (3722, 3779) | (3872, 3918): 0.5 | 1.84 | 2.1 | 1.95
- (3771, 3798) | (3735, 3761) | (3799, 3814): -3.4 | 1.67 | 2.32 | 2.08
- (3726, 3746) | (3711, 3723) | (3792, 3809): 2.2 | 1.85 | 2.24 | 1.94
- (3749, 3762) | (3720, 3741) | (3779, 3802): 0.7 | 1.72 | 2.29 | 1.96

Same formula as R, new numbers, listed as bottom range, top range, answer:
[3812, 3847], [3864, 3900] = 1.26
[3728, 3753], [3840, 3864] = 1.27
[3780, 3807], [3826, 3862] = 0.73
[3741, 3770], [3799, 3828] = 1.14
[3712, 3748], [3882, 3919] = 1.22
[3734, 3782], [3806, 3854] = 0.95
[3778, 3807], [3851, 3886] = 0.85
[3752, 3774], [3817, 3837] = 0.71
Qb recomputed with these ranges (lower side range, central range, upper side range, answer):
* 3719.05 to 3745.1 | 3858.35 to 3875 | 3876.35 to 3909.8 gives -0.23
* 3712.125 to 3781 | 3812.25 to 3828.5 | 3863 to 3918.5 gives 2.17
